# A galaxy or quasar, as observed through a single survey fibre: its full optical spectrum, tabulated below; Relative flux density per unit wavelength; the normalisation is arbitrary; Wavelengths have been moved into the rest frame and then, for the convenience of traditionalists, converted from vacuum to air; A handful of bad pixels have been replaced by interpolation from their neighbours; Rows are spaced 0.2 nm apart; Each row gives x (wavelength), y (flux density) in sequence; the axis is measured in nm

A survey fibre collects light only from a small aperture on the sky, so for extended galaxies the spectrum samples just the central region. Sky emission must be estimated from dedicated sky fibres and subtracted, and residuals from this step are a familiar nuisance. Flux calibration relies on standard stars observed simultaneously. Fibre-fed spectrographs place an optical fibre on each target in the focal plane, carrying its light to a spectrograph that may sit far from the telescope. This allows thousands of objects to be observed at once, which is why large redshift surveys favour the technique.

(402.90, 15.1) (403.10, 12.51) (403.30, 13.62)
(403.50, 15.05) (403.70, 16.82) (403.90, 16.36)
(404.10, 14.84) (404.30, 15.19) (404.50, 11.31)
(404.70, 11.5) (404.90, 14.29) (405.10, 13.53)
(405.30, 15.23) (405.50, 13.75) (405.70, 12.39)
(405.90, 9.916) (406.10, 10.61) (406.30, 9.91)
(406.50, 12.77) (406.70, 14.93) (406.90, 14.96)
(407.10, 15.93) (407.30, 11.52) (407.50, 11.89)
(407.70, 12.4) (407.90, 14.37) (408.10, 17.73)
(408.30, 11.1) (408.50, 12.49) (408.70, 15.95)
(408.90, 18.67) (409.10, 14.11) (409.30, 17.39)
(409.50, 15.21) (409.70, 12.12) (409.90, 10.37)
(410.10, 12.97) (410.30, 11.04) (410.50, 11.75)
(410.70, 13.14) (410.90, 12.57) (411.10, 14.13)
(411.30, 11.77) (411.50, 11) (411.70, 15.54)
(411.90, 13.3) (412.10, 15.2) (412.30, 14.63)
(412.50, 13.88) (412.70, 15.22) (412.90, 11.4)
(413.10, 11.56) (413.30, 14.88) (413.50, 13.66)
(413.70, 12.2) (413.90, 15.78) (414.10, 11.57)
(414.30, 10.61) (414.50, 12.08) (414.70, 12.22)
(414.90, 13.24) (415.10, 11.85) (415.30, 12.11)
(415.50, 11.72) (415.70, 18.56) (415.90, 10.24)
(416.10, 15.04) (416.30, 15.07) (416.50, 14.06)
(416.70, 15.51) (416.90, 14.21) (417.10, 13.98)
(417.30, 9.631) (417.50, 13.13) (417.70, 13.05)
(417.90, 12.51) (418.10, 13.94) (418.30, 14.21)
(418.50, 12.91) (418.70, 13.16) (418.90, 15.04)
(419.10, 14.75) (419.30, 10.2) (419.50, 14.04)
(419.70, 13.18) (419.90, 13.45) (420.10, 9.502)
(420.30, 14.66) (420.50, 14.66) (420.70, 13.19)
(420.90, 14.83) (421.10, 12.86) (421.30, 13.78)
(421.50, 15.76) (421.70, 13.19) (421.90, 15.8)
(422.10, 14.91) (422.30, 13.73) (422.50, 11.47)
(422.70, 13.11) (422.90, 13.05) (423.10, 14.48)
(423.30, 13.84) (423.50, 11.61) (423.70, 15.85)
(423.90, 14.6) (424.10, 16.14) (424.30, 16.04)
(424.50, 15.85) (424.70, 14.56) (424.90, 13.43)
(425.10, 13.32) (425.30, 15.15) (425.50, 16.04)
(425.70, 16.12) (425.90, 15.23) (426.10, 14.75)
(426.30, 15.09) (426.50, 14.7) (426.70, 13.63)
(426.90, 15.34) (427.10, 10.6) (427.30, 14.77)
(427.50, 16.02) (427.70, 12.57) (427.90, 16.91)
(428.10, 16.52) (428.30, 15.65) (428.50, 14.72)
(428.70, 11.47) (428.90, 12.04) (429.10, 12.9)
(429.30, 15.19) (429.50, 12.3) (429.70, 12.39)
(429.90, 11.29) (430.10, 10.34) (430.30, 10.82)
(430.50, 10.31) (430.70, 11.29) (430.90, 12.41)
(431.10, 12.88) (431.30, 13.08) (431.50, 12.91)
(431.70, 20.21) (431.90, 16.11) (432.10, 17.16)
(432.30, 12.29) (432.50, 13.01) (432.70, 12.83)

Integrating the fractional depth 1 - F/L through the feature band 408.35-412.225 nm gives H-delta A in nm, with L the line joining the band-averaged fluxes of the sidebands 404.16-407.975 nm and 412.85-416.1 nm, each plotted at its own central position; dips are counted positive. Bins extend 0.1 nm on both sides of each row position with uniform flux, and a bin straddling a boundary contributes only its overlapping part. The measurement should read -0.21 nm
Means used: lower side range 13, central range 13.6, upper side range 12.8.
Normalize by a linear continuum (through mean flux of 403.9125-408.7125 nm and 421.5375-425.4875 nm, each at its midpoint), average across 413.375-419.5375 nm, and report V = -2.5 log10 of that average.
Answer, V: 0.05 mag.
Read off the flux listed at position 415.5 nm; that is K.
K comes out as 11.72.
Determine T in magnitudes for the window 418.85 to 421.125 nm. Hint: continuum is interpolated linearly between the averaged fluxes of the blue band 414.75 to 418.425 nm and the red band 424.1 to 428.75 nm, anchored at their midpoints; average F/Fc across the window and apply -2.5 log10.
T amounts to 0.04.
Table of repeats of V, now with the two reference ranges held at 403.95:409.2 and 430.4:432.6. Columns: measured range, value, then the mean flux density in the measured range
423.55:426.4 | -0.103 mag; 15.1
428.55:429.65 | 0.075 mag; 12.9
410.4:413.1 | 0.025 mag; 13.3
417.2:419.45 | 0.055 mag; 13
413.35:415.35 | 0.084 mag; 12.6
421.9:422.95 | 0.015 mag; 13.5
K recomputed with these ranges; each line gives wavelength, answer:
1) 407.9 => 14.37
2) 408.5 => 12.49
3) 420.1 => 9.502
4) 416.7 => 15.51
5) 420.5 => 14.66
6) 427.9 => 16.91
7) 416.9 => 14.21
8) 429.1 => 12.9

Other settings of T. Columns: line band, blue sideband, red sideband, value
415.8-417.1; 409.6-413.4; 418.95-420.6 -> -0.077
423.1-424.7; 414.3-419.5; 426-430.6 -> -0.108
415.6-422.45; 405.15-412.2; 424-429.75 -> 0.023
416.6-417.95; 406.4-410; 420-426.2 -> 0.081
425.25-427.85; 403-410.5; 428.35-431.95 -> -0.127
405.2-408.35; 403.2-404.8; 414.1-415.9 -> 0.062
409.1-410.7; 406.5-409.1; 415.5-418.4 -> 0.086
